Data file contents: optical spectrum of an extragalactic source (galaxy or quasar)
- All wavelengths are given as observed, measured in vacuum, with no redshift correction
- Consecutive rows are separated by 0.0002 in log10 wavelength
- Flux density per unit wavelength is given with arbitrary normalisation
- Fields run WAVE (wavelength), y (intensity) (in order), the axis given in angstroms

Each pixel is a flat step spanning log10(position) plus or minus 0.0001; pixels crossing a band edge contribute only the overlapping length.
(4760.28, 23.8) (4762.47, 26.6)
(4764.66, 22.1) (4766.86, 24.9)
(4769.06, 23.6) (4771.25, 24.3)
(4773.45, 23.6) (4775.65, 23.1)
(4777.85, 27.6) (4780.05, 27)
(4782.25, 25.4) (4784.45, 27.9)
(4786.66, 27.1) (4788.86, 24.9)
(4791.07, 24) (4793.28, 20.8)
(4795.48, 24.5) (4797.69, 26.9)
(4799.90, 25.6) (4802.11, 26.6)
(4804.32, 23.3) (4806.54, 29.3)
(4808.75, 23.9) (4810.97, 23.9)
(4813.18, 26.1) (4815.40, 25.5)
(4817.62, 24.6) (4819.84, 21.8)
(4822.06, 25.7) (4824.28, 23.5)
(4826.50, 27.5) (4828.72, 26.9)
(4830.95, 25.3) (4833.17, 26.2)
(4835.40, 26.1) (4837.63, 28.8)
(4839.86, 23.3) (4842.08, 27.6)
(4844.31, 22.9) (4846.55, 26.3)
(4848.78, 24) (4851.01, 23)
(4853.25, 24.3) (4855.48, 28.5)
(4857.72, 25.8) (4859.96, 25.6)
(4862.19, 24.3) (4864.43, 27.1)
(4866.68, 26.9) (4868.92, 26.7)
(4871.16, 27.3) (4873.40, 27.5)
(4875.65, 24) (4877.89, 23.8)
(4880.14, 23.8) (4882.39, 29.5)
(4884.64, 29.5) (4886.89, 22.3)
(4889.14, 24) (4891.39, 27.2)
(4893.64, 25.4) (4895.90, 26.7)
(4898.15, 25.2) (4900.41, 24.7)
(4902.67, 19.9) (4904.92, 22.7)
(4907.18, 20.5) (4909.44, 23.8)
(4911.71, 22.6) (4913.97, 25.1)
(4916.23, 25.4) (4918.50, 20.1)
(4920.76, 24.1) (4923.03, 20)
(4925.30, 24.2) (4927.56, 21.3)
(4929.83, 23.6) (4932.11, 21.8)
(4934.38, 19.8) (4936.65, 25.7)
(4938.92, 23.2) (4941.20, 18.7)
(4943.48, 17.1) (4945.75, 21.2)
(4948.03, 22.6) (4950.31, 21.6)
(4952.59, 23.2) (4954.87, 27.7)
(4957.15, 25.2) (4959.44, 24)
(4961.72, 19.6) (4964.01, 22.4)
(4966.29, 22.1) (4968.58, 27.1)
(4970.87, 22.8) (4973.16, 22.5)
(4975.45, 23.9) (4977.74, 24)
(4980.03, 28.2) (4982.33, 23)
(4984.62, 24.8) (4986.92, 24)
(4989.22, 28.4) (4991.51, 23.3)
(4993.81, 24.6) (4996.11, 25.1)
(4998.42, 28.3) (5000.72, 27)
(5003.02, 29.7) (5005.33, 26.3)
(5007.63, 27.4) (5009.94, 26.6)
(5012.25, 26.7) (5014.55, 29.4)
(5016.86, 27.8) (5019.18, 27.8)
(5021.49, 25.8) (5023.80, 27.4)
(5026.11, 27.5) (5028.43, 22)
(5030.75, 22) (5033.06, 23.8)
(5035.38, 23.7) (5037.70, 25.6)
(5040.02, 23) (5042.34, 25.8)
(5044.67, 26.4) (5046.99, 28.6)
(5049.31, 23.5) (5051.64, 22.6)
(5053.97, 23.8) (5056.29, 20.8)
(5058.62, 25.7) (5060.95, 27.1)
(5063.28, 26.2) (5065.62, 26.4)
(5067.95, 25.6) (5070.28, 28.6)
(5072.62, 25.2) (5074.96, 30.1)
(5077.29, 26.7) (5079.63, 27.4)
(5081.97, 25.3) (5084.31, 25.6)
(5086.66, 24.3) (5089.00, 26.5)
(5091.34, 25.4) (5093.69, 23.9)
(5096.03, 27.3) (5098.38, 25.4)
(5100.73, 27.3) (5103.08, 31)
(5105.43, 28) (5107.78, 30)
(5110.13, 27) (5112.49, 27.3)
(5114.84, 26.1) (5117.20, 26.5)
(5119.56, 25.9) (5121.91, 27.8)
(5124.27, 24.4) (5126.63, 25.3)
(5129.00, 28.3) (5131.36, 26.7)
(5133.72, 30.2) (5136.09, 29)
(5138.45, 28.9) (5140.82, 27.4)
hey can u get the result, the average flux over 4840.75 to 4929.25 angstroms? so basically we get 24.7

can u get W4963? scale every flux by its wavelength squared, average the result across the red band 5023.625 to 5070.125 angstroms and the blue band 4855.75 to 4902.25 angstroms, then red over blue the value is 1.03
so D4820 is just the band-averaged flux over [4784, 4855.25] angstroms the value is 25.3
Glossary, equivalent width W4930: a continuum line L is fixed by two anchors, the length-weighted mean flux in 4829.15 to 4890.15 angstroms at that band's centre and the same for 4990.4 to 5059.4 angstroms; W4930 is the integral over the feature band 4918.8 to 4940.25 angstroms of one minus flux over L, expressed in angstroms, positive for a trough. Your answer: 2.7 angstroms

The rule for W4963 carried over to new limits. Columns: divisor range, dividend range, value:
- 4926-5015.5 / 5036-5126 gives 1.13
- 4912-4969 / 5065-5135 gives 1.27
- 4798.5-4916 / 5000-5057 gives 1.09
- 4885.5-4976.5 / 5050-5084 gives 1.18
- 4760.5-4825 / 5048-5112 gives 1.18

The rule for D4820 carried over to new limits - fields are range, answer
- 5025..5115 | 25.9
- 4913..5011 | 23.9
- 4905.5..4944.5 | 22.2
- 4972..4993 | 24.7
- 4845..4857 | 25.1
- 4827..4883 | 25.8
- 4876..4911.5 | 24.5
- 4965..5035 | 25.6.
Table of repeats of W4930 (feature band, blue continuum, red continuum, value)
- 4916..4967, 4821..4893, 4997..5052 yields 7.1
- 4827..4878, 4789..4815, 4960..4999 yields -2.1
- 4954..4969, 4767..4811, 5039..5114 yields 1.2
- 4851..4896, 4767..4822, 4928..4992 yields -3.2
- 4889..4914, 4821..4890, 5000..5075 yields 1.8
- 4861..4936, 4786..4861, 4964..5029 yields 3.7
